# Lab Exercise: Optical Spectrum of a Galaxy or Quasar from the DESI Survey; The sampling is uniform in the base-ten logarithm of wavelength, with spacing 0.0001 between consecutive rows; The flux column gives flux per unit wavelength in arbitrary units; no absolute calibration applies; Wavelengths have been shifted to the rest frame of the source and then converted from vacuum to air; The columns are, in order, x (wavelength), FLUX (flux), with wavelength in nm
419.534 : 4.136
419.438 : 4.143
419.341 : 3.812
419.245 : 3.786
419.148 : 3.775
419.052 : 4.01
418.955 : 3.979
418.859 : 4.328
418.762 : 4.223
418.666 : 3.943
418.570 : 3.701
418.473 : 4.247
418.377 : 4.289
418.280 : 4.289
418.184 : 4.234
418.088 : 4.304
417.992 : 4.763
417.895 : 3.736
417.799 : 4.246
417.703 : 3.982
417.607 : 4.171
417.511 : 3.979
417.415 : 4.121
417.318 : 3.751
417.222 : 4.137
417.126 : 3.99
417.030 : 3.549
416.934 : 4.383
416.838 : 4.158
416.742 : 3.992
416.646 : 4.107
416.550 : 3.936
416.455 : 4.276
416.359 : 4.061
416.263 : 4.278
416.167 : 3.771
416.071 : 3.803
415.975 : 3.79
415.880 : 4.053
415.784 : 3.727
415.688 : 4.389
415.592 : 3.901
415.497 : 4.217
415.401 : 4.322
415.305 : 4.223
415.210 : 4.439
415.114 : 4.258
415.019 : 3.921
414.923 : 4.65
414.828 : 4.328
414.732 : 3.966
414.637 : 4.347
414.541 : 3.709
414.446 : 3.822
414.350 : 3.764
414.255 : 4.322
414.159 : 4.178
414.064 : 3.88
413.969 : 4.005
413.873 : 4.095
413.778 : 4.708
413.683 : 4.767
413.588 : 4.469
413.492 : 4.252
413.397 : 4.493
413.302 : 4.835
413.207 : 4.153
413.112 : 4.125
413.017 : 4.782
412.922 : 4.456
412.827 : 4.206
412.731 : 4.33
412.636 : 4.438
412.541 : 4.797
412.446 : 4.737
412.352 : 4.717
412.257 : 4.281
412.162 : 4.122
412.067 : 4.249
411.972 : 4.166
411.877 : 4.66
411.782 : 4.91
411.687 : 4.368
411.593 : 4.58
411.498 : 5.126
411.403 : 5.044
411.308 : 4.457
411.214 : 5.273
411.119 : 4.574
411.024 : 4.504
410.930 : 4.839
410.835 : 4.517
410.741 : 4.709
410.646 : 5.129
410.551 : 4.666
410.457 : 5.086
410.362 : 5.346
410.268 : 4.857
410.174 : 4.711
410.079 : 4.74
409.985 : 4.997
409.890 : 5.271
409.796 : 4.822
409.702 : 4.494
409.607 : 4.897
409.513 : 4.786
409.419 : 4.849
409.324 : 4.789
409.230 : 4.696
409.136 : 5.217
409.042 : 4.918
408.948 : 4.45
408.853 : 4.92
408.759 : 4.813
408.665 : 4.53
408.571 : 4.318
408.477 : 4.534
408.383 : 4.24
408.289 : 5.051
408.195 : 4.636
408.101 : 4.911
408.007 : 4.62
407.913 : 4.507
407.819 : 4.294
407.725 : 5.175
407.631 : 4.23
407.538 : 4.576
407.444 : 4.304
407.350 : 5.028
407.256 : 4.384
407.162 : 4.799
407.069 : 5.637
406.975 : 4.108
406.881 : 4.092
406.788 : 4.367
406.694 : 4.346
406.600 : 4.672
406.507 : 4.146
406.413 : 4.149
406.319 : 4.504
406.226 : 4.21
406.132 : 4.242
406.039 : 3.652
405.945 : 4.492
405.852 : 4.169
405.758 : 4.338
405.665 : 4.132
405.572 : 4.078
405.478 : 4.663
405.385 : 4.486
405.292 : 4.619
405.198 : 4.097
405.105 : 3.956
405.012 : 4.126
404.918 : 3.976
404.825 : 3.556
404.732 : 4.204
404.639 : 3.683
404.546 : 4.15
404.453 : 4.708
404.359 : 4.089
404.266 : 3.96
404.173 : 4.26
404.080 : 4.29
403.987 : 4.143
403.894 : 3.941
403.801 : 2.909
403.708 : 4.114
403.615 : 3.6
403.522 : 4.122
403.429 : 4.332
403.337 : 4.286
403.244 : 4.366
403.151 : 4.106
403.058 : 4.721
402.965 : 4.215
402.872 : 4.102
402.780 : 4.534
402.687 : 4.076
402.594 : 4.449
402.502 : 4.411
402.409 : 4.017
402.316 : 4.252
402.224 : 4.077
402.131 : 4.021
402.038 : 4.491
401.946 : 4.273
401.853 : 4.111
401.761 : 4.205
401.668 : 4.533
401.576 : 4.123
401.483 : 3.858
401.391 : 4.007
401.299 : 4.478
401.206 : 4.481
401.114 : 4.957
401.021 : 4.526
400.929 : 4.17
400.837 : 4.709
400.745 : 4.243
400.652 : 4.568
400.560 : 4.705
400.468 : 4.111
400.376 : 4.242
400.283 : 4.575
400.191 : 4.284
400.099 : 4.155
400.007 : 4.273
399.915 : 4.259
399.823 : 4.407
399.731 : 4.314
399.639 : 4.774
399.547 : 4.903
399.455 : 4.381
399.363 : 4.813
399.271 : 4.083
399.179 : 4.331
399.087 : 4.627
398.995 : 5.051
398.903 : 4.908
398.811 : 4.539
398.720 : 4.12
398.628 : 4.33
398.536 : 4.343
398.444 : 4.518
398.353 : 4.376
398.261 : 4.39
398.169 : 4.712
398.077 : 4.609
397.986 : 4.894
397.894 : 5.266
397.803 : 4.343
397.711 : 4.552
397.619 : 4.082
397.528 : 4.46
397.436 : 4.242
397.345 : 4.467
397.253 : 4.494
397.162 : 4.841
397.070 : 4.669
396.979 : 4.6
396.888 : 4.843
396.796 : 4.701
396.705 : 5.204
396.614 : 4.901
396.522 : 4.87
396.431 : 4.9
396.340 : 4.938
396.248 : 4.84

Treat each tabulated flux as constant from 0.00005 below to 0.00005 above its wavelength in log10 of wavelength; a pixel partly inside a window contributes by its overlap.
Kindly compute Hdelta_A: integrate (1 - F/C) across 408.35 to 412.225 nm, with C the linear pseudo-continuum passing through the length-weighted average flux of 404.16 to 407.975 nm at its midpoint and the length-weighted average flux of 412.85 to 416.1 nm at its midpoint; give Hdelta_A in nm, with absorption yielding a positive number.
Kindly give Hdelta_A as -0.42 nm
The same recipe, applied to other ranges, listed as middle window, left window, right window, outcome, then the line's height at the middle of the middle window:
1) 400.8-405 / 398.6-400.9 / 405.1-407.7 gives 0.23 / 4.43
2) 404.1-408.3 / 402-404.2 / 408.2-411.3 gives 0.09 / 4.45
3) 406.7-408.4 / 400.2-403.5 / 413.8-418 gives -0.16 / 4.22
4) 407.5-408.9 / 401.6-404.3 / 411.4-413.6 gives -0.09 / 4.35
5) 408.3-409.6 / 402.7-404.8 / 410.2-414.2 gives -0.09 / 4.4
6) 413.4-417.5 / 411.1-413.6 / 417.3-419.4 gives 0.18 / 4.3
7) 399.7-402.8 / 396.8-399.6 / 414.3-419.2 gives 0.11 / 4.48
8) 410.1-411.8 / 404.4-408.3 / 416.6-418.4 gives -0.22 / 4.27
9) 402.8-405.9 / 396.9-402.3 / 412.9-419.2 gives 0.16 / 4.36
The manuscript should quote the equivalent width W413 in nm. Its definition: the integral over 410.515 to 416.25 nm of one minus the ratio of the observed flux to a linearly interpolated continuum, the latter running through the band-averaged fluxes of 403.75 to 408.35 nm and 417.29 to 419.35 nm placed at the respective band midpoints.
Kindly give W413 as -0.26 nm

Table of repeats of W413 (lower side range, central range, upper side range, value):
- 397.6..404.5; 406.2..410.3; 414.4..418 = -0.42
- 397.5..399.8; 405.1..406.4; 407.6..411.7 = 0.12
